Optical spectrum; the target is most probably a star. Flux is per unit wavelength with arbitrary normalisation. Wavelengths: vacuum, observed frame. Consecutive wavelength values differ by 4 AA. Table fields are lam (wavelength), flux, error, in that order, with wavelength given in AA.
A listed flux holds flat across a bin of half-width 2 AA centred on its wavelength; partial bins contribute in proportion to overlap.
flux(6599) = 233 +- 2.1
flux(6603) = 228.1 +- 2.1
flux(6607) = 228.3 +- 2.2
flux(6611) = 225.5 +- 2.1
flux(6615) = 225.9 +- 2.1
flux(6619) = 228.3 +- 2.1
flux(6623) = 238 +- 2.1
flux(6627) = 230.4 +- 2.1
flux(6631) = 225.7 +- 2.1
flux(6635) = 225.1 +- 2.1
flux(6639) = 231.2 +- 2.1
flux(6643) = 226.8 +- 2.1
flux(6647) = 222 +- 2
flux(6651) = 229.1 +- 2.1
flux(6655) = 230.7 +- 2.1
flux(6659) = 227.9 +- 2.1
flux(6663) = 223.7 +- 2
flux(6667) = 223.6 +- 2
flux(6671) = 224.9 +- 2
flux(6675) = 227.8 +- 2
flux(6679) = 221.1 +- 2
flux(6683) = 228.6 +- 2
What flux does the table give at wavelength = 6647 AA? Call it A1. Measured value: 222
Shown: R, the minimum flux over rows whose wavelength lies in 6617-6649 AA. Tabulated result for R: 222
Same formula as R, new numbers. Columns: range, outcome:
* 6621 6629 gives 230.4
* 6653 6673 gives 223.6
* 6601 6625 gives 225.5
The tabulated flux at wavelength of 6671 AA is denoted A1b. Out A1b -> 224.9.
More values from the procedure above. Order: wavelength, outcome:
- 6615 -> 225.9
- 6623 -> 238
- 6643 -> 226.8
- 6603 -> 228.1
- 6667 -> 223.6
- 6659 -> 227.9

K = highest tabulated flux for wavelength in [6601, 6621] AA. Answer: 228.3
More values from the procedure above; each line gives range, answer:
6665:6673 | 224.9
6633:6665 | 231.2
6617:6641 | 238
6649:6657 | 230.7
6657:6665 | 227.9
